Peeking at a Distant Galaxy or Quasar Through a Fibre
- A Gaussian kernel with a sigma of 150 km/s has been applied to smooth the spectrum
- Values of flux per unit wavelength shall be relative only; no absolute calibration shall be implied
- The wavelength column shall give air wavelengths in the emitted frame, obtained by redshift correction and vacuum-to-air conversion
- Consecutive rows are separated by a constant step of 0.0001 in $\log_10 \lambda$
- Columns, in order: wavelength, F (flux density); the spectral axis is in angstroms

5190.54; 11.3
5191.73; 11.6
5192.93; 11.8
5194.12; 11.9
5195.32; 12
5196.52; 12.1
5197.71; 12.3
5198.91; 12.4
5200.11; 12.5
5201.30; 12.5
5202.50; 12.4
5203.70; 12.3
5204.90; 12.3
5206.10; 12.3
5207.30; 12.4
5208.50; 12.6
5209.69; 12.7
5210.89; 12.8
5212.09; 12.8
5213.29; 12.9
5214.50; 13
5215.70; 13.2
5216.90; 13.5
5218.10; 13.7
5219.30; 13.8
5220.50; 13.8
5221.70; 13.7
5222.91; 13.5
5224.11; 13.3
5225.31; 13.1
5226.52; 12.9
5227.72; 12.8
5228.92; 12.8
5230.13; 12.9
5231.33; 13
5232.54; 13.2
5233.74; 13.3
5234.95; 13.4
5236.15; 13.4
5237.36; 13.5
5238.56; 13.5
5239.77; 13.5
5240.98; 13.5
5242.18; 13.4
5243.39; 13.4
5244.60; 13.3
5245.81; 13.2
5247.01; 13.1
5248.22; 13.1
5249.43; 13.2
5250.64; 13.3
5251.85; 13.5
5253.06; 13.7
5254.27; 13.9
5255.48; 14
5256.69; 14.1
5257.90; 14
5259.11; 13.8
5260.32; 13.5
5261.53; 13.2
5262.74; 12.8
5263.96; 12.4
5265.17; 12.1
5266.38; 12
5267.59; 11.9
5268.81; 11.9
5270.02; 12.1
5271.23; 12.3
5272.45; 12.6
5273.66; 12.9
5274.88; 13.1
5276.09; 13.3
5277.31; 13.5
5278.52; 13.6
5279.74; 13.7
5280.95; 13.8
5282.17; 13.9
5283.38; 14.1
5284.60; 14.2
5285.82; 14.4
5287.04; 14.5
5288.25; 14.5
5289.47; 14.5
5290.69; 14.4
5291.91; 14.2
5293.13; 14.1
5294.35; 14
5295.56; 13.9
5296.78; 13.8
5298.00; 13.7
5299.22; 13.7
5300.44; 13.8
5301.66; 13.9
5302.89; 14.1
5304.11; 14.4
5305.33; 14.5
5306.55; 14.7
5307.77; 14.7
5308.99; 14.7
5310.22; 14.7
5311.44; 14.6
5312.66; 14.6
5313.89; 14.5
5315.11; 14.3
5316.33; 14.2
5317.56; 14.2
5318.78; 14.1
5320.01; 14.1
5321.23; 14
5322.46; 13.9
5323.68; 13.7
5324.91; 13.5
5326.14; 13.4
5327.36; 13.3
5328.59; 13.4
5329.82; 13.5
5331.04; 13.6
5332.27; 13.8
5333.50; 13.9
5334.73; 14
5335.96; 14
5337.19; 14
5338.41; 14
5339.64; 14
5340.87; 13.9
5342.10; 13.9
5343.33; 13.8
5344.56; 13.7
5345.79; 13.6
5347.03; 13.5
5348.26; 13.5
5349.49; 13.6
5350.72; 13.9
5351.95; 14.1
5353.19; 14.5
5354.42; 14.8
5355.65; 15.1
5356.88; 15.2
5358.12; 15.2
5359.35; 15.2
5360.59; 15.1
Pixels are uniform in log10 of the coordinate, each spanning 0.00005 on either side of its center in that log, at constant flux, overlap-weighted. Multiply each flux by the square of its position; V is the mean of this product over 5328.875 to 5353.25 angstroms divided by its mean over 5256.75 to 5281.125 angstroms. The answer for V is 1.10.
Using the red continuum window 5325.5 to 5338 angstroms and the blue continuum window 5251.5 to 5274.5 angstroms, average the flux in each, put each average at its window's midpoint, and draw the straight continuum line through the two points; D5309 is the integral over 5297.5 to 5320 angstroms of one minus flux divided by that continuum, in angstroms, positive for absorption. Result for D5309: -1.4 angstroms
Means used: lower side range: 13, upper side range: 13.7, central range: 14.3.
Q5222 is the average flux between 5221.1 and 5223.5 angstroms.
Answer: 13.6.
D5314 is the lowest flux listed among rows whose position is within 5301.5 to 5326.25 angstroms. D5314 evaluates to 13.4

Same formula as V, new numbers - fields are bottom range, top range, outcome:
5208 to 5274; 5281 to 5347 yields 1.10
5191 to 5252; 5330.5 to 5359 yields 1.14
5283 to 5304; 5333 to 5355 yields 1.01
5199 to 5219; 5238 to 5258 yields 1.07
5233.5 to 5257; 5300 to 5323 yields 1.09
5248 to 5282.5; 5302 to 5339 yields 1.09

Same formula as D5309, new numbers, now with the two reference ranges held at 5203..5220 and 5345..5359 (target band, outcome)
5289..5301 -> -0.3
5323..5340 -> 0.4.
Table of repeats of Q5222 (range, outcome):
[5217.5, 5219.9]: 13.8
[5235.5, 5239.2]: 13.5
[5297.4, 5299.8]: 13.7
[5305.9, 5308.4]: 14.7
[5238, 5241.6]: 13.5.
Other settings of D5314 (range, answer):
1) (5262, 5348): 11.9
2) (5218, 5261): 12.8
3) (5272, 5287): 12.6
